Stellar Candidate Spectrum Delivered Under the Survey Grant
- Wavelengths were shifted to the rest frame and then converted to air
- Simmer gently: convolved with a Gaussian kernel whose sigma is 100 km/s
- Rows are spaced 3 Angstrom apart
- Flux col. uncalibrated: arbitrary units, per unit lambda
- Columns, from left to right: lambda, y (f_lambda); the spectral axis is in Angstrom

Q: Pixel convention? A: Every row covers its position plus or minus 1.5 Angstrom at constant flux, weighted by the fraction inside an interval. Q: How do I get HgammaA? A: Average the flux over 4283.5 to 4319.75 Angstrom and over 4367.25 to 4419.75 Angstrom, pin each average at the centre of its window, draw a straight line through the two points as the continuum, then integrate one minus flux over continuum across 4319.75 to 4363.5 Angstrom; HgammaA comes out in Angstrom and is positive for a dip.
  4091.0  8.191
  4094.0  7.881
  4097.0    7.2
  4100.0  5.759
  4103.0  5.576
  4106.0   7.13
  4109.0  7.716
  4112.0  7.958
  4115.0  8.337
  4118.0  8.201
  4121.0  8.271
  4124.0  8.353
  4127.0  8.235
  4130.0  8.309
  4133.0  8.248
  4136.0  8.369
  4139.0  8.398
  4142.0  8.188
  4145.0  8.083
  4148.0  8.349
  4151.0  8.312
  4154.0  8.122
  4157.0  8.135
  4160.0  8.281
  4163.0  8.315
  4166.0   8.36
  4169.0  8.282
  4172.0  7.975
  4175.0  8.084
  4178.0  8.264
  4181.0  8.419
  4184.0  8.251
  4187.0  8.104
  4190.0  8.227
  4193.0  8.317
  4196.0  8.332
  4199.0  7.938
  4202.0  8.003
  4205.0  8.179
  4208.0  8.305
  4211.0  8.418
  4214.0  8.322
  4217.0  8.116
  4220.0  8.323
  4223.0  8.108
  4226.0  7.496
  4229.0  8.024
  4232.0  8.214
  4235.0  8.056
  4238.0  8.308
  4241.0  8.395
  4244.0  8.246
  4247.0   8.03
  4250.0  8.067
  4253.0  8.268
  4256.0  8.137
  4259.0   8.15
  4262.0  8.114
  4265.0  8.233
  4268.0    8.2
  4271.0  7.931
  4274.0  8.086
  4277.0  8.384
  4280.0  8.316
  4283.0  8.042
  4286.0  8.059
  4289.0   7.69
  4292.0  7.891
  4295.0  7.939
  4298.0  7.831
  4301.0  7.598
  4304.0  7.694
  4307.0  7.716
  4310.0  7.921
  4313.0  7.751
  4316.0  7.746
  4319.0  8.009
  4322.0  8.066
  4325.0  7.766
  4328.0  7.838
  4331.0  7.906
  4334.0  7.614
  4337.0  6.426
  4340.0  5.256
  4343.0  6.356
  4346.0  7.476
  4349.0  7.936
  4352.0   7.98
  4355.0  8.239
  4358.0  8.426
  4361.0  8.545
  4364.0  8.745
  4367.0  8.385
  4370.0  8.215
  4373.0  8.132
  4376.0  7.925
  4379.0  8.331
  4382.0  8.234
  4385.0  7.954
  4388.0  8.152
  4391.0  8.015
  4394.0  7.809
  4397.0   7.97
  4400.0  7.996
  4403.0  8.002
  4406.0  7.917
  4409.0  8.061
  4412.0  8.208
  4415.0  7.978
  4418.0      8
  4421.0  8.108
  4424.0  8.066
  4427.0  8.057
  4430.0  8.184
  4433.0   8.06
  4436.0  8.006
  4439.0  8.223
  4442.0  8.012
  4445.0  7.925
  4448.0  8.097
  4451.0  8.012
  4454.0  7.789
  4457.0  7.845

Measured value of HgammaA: 1.8 Angstrom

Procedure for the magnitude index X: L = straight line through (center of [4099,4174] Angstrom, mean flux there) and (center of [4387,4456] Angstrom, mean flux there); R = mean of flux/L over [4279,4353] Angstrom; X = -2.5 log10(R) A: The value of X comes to 0.053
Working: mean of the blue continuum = 7.99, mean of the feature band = 7.63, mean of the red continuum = 8.03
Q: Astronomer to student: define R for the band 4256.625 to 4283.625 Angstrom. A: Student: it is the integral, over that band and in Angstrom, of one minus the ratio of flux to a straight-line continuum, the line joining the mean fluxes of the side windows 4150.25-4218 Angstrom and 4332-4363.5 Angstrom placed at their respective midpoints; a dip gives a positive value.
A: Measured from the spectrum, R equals -1.2 Angstrom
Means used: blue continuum 8.22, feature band 8.16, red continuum 7.47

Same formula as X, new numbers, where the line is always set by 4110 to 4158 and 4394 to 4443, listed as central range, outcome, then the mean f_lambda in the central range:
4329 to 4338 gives 0.10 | 7.39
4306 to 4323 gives 0.03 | 7.87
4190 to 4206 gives 0.00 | 8.16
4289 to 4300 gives 0.04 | 7.85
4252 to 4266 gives 0.00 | 8.18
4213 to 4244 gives 0.00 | 8.14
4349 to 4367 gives -0.03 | 8.35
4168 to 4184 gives 0.00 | 8.21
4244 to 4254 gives 0.00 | 8.13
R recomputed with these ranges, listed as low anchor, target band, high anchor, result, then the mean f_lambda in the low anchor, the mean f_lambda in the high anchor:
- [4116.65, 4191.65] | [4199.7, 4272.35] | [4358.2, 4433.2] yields 0.50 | 8.25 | 8.13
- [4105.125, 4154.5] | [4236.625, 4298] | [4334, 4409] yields -1.00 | 8.17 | 7.85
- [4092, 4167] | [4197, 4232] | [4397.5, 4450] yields -0.70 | 7.92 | 8.05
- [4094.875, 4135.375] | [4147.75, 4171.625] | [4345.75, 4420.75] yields -1.60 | 7.66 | 8.12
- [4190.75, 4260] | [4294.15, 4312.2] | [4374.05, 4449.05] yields 0.76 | 8.16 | 8.05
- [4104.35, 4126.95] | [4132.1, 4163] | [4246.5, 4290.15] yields -0.89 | 7.99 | 8.12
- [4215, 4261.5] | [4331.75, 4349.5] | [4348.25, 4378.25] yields 3.04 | 8.13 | 8.26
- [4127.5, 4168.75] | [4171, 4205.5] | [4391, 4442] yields 0.23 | 8.27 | 8.04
